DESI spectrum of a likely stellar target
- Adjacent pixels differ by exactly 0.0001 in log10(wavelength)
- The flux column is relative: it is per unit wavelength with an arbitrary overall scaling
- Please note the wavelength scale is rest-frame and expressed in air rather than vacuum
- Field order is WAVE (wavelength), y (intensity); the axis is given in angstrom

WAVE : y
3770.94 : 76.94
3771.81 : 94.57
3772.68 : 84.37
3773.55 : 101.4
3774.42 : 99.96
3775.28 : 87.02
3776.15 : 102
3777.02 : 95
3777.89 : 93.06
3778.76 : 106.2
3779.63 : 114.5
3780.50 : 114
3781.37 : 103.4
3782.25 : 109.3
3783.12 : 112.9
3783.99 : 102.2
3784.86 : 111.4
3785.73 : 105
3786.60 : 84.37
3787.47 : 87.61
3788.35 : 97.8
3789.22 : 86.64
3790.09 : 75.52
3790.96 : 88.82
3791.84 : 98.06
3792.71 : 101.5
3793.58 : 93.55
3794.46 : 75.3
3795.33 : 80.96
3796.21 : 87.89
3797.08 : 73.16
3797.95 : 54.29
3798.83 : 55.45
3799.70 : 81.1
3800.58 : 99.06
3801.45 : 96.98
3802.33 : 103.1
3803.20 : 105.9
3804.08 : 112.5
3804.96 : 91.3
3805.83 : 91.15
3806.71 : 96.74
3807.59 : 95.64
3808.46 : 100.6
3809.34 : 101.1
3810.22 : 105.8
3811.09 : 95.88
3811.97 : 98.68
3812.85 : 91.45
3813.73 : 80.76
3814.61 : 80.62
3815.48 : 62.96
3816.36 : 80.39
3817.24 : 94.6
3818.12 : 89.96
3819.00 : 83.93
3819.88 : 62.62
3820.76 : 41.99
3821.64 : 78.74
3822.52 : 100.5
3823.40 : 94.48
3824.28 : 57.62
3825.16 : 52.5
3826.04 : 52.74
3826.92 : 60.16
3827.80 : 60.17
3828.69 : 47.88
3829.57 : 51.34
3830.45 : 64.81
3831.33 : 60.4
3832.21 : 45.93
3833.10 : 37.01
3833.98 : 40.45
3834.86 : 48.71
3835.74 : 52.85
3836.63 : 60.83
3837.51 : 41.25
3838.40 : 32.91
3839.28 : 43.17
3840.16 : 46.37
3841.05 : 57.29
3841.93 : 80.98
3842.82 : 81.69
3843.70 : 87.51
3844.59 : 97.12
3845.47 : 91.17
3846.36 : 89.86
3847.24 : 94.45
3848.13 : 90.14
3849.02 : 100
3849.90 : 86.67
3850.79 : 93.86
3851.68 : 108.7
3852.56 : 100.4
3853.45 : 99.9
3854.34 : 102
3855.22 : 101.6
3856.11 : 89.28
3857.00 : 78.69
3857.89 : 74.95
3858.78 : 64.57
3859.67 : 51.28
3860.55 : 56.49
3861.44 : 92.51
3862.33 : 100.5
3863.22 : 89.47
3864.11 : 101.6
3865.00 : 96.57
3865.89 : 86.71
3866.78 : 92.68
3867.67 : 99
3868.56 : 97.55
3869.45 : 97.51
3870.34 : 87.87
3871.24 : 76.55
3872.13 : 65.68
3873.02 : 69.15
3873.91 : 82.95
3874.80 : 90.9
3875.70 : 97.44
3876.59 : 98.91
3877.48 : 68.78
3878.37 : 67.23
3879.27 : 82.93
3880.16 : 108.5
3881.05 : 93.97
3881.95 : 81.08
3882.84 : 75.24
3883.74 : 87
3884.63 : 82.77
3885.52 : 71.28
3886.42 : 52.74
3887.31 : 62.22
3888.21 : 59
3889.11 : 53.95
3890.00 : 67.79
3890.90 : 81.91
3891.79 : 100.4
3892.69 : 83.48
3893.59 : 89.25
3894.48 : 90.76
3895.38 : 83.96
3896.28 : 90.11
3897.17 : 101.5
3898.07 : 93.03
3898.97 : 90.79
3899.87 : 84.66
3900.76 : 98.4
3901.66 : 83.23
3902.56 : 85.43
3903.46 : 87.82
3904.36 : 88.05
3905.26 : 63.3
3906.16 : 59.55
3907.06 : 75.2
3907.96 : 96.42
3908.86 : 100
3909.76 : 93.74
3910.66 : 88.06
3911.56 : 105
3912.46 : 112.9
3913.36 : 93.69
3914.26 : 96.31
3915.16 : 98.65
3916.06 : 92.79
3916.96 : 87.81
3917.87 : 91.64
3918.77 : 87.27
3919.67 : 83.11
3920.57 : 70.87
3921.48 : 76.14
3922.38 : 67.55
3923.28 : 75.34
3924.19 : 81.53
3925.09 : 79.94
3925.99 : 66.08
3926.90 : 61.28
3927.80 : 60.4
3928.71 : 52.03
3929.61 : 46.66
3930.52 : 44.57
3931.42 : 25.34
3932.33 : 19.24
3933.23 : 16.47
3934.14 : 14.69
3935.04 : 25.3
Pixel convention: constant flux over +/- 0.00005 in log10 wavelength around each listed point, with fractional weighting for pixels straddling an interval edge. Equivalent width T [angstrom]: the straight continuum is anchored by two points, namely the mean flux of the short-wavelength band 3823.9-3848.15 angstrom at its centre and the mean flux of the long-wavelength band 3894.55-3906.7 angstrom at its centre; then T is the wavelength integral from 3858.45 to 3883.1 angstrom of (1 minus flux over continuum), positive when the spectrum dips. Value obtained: -3.57 angstrom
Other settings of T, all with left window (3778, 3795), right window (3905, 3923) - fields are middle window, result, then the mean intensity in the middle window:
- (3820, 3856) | 8.6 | 71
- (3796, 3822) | 2.6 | 86.5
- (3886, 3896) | 1.5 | 75.3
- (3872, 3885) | 0.9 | 84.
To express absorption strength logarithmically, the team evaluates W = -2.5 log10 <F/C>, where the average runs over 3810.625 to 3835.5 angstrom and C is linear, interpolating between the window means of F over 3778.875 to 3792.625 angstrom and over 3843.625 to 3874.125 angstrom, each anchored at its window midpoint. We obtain 0.35 mag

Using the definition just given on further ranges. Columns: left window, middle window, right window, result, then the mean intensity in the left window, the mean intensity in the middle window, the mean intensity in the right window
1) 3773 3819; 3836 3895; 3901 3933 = 0.03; 93.2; 81.5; 76.7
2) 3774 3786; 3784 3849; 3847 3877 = 0.24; 104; 78.4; 88.6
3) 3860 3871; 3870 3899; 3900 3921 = 0.11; 90.8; 81.3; 88.7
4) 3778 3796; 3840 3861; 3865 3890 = 0.01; 97.2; 84.9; 81.1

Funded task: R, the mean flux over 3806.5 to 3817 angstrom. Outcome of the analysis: 90.8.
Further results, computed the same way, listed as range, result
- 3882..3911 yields 81.9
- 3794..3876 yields 79.6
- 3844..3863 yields 88.8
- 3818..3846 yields 62.4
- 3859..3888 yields 82.9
